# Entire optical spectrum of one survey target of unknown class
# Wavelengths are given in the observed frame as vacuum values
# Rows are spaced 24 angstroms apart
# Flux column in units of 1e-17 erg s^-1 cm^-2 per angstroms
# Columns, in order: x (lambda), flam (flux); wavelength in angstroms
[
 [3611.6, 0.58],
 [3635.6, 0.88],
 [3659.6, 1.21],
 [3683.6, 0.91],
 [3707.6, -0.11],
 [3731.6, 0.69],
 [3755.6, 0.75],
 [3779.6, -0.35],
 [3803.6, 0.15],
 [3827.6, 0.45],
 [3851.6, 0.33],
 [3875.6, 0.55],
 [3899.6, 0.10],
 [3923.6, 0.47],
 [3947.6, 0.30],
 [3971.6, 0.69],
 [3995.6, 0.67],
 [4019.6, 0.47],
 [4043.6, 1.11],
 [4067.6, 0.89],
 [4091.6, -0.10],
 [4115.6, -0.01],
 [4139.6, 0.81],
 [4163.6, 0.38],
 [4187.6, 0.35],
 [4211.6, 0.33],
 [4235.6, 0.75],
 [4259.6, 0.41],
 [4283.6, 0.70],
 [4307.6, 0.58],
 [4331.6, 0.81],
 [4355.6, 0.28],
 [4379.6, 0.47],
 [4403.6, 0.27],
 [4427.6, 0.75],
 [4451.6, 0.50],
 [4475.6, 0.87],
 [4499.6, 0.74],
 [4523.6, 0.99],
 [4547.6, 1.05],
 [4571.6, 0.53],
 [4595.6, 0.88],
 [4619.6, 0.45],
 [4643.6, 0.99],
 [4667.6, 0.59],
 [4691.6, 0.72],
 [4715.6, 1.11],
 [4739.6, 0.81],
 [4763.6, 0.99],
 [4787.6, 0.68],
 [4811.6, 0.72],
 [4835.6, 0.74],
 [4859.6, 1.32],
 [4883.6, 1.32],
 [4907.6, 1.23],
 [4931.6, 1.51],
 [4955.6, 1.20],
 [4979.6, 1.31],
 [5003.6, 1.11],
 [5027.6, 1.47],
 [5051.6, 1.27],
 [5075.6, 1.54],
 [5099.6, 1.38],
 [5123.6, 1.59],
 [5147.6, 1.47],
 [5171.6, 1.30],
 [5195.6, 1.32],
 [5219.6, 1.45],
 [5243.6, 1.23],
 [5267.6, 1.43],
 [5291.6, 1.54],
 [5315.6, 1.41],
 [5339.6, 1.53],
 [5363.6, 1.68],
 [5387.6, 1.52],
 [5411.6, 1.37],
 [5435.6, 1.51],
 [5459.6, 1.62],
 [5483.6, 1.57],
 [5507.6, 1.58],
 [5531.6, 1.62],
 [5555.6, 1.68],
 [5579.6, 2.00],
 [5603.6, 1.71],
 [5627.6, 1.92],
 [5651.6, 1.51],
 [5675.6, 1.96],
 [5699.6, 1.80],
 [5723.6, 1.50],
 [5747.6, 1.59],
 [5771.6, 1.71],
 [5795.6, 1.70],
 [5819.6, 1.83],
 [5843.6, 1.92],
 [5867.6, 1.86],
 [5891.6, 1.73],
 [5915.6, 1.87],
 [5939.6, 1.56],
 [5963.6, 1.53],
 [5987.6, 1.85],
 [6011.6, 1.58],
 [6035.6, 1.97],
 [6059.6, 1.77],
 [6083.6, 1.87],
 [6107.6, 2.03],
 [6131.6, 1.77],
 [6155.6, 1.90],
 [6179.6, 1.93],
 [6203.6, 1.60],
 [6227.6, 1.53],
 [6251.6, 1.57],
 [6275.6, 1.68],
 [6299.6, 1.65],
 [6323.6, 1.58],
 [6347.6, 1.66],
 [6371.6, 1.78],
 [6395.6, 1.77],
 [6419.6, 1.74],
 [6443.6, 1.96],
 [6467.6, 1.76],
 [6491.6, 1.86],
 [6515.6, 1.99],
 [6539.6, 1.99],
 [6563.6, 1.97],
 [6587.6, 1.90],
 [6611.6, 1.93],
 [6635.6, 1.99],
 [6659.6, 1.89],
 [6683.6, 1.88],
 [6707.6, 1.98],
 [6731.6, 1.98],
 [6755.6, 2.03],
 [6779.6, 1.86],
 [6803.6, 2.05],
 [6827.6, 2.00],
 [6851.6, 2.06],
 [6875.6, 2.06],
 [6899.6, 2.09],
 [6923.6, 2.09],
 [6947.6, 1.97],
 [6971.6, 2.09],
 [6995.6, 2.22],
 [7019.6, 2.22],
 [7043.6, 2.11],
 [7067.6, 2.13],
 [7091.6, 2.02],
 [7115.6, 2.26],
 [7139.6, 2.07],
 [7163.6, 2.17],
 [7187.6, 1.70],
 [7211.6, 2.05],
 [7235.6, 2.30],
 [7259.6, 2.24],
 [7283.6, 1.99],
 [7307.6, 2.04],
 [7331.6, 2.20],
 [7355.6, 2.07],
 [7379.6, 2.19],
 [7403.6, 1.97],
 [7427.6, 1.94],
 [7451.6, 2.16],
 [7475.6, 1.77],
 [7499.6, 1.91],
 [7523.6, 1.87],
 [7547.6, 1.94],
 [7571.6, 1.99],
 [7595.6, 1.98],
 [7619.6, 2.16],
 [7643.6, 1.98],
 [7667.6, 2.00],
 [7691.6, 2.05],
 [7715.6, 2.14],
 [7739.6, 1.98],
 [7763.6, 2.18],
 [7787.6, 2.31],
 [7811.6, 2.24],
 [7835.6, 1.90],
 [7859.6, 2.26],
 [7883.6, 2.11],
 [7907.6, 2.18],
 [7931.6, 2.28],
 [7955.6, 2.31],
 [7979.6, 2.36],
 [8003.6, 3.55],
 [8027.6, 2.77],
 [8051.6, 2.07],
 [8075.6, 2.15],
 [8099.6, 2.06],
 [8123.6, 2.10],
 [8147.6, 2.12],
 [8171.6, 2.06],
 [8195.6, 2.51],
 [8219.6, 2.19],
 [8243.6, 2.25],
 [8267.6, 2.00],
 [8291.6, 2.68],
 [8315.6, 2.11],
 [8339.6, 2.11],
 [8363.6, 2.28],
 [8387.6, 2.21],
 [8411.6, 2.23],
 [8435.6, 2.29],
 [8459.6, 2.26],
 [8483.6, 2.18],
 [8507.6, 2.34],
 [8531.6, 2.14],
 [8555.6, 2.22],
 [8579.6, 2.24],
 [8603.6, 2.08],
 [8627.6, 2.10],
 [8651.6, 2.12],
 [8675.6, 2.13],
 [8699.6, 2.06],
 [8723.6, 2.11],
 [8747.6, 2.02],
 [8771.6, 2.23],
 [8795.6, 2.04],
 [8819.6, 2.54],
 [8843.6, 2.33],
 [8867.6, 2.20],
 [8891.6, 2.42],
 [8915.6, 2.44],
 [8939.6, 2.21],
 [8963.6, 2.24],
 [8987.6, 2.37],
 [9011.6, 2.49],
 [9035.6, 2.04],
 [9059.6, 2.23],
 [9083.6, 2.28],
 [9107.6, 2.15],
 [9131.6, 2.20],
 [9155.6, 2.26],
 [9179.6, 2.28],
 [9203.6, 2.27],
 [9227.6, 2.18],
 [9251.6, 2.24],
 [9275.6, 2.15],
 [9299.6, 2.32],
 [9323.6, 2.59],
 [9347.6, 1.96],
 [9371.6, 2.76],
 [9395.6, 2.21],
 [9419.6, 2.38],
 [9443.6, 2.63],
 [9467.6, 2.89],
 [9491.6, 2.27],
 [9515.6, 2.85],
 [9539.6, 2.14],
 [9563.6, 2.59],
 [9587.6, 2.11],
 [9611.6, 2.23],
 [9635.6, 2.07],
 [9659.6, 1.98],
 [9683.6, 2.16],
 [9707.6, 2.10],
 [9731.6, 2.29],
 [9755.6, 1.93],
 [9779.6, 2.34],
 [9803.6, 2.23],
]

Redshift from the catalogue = 0.219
